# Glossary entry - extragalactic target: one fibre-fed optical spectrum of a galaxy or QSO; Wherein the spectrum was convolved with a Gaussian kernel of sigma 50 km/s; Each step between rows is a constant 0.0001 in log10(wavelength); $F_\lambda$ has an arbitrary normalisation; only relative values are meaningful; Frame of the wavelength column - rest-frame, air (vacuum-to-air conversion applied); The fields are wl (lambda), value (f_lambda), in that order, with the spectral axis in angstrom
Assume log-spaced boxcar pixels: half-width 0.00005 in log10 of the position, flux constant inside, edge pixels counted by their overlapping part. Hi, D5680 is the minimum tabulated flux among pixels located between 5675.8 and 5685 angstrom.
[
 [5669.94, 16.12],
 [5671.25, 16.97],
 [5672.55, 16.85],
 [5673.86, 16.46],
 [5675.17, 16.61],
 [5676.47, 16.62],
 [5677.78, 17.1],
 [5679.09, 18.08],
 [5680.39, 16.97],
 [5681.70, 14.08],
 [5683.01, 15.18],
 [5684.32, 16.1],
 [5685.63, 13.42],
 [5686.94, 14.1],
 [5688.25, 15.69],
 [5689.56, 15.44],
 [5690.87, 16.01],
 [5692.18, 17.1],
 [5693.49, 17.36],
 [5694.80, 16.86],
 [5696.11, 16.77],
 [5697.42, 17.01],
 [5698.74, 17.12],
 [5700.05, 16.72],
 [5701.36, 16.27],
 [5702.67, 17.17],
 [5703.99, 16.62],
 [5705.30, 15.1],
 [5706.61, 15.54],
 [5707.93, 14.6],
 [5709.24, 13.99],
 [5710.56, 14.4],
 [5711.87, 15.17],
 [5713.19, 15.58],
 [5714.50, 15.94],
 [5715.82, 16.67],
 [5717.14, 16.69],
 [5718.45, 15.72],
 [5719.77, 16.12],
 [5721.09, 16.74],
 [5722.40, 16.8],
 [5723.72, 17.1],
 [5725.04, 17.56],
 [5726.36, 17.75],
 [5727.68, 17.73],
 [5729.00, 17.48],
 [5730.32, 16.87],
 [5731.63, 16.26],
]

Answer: 14.08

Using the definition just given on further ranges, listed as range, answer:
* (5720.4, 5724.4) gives 16.74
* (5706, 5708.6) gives 14.6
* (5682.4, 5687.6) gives 13.42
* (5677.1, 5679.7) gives 17.1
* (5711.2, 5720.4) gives 15.17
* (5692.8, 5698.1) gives 16.77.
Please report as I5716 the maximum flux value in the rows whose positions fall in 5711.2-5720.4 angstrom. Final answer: 16.69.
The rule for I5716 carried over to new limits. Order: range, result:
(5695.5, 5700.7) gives 17.12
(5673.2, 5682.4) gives 18.08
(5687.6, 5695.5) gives 17.36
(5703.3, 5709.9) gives 16.62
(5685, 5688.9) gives 15.69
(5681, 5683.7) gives 15.18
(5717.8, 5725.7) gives 17.56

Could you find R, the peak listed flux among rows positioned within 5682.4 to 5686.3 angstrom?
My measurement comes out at 16.1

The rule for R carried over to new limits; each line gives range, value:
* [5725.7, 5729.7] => 17.75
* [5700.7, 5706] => 17.17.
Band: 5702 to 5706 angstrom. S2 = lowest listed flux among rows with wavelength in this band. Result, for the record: 15.1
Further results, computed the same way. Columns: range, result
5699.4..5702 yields 16.27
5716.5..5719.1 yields 15.72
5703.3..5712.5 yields 13.99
